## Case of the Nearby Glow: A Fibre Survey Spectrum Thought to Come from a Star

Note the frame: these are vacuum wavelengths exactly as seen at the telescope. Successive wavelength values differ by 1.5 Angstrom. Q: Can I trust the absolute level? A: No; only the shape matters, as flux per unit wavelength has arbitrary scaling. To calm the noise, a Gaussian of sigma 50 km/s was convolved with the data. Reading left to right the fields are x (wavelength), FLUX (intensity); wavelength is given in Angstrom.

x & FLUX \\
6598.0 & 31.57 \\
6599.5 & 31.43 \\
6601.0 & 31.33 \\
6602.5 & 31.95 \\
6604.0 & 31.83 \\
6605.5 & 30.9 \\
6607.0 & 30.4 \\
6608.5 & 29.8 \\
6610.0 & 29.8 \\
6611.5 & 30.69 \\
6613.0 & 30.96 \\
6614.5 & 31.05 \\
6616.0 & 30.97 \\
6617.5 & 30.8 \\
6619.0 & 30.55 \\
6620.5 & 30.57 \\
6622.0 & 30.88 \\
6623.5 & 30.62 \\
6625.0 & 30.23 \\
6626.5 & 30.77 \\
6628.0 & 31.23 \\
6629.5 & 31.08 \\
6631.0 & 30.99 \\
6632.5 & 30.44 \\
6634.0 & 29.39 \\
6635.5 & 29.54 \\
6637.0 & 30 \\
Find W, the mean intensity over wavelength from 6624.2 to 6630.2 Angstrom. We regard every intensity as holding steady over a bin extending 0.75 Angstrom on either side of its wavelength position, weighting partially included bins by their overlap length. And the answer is 30.8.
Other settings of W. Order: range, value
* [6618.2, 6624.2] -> 30.7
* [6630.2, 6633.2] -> 30.7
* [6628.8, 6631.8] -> 31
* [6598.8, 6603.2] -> 31.6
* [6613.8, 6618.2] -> 30.9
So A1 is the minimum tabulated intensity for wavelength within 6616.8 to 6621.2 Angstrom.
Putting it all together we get 30.55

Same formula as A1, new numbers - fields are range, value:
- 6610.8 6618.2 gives 30.69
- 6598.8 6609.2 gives 29.8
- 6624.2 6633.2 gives 30.23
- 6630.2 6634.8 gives 29.39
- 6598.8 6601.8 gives 31.33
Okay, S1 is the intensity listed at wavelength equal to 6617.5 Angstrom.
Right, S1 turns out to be 30.8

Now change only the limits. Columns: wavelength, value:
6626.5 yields 30.77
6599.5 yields 31.43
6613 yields 30.96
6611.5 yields 30.69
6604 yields 31.83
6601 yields 31.33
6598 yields 31.57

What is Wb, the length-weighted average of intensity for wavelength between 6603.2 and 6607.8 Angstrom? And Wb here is 31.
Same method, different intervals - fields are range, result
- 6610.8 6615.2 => 30.9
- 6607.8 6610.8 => 29.8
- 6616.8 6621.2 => 30.6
